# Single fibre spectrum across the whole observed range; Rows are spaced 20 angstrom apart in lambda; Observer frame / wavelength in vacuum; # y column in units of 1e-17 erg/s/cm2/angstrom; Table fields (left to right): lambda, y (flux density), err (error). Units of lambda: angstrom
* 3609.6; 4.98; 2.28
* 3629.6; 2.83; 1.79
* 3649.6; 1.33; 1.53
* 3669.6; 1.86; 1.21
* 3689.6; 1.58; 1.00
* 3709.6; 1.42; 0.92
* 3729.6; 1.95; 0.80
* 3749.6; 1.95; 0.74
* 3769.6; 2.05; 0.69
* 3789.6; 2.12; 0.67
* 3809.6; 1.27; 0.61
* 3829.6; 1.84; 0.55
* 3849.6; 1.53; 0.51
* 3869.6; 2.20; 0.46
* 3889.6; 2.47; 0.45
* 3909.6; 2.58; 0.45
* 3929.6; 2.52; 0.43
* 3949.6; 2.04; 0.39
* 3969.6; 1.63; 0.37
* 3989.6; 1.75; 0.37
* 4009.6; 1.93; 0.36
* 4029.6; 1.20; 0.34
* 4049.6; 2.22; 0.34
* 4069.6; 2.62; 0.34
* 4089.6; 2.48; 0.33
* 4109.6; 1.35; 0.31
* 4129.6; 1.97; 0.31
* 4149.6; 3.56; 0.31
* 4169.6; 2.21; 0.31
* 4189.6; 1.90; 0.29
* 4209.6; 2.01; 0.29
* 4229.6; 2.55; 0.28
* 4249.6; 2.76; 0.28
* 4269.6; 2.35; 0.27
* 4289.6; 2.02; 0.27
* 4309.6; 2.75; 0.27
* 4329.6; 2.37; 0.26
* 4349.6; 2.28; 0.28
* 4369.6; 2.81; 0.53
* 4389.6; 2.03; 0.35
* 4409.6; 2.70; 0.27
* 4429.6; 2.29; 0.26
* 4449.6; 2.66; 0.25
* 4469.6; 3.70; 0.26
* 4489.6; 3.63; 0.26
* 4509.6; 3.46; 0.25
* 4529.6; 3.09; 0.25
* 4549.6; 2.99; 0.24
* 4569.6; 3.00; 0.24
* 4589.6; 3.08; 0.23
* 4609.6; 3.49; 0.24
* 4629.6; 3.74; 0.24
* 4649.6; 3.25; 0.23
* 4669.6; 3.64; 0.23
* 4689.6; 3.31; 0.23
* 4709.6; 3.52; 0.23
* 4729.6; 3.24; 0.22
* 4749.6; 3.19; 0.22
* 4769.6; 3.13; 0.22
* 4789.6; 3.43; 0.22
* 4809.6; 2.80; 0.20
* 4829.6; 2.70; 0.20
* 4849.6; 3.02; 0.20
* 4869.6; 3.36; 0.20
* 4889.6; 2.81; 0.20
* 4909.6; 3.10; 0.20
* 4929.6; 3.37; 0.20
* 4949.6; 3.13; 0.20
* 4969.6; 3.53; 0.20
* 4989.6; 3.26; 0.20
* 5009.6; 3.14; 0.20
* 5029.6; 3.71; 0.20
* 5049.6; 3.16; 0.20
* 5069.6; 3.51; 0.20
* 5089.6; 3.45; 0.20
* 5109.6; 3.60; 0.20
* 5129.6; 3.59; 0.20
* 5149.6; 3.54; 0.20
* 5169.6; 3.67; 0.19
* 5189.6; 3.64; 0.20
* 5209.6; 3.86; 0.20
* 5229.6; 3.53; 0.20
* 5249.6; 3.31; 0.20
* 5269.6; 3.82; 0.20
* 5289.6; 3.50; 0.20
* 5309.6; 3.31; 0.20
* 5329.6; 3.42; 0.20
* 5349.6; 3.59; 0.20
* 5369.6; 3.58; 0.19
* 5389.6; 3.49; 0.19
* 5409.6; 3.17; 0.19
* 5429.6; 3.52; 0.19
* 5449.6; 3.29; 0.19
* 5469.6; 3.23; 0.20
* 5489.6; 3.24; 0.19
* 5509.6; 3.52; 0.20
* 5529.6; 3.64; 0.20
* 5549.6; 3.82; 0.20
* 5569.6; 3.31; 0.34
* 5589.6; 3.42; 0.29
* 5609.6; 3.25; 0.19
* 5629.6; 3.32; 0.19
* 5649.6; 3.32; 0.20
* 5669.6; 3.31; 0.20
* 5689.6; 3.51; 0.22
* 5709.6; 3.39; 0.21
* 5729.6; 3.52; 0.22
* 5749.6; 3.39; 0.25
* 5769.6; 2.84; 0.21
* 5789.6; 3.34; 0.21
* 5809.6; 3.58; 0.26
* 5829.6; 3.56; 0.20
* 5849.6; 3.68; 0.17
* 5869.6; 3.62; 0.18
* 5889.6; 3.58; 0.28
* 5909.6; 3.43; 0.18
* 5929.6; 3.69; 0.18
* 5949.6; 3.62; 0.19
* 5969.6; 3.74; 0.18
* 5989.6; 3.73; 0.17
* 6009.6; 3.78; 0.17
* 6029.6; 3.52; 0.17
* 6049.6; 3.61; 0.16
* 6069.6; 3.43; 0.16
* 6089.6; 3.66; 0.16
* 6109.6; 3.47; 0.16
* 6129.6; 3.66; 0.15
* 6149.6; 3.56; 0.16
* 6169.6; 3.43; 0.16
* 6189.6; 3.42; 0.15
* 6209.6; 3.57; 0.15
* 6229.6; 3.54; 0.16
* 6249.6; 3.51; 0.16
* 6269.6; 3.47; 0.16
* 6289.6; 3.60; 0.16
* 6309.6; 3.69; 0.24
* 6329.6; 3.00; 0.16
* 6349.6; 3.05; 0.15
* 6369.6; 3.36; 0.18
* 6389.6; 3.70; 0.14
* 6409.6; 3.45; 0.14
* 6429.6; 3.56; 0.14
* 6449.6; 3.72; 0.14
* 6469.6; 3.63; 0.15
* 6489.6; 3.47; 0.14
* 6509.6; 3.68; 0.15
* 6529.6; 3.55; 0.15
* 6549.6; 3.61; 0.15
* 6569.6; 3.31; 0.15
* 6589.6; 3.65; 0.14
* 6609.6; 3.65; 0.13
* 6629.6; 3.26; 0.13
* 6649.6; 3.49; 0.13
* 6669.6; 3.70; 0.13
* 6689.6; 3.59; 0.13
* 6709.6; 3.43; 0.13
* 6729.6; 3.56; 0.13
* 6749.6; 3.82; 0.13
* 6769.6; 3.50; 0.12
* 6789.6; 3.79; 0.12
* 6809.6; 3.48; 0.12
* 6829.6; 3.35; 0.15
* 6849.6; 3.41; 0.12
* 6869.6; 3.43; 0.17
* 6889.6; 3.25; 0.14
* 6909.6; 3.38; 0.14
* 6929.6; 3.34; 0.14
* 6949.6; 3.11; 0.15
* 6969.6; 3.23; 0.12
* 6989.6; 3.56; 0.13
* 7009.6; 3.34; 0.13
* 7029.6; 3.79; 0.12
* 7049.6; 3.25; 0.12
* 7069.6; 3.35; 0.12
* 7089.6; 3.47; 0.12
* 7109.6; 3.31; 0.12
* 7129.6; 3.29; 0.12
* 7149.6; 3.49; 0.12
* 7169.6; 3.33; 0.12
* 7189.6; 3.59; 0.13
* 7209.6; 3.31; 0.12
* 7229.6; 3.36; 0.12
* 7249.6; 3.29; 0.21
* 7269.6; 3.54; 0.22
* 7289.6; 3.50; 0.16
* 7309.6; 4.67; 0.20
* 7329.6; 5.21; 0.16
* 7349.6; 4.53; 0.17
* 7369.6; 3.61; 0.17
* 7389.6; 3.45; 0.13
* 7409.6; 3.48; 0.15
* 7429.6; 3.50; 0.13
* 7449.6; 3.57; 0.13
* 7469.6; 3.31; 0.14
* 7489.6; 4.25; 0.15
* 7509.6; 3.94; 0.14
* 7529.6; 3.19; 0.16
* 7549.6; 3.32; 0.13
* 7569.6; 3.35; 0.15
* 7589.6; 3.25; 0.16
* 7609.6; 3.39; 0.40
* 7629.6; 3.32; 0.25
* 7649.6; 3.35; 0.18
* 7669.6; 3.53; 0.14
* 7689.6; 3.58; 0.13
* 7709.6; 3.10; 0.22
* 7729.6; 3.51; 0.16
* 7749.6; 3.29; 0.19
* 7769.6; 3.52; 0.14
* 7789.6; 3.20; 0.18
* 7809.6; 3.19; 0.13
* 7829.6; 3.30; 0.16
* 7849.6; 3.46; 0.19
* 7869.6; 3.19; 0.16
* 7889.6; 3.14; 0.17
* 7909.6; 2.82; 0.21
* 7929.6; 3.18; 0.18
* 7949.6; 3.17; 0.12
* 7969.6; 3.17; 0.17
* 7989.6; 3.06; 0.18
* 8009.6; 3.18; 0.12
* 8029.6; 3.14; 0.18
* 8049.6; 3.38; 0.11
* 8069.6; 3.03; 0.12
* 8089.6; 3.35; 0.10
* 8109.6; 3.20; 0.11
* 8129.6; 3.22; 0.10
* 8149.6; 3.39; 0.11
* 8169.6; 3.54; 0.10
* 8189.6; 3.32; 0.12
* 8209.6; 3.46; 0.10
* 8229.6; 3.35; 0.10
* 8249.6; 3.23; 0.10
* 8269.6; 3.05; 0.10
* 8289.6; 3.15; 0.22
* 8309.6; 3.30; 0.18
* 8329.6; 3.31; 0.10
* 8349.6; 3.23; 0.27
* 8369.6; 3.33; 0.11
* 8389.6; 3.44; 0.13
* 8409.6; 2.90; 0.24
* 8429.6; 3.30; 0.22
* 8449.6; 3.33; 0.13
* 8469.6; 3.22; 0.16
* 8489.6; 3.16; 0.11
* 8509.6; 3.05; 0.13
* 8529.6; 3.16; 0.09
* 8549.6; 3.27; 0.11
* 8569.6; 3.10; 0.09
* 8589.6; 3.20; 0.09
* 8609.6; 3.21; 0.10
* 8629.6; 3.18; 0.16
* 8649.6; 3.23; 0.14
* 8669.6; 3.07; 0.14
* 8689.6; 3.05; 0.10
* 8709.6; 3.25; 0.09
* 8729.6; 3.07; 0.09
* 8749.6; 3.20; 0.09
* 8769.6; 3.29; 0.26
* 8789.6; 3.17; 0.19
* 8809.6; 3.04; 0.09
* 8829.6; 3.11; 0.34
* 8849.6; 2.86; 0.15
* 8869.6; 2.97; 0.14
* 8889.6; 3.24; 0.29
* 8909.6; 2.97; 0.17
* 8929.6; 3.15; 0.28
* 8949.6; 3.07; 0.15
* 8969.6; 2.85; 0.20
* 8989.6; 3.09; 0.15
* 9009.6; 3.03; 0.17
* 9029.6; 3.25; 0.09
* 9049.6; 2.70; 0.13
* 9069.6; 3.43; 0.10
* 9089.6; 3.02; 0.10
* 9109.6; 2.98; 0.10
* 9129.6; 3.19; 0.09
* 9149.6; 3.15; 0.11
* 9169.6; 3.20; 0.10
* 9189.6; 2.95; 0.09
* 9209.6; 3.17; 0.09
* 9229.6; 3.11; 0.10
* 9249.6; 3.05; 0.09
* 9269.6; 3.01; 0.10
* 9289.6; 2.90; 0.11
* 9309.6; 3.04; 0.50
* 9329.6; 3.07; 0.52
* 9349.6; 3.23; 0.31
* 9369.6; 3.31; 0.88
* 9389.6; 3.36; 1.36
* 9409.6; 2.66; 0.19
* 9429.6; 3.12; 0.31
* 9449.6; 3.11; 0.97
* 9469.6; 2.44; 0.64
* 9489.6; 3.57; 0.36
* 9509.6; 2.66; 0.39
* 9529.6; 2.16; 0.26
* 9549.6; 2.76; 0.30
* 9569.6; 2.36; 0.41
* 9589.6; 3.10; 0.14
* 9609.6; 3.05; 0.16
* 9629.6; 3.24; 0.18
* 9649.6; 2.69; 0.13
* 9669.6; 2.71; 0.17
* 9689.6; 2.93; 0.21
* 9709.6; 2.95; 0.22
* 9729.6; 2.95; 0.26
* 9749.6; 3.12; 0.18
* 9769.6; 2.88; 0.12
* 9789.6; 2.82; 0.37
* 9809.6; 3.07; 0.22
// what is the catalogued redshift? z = 0.12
